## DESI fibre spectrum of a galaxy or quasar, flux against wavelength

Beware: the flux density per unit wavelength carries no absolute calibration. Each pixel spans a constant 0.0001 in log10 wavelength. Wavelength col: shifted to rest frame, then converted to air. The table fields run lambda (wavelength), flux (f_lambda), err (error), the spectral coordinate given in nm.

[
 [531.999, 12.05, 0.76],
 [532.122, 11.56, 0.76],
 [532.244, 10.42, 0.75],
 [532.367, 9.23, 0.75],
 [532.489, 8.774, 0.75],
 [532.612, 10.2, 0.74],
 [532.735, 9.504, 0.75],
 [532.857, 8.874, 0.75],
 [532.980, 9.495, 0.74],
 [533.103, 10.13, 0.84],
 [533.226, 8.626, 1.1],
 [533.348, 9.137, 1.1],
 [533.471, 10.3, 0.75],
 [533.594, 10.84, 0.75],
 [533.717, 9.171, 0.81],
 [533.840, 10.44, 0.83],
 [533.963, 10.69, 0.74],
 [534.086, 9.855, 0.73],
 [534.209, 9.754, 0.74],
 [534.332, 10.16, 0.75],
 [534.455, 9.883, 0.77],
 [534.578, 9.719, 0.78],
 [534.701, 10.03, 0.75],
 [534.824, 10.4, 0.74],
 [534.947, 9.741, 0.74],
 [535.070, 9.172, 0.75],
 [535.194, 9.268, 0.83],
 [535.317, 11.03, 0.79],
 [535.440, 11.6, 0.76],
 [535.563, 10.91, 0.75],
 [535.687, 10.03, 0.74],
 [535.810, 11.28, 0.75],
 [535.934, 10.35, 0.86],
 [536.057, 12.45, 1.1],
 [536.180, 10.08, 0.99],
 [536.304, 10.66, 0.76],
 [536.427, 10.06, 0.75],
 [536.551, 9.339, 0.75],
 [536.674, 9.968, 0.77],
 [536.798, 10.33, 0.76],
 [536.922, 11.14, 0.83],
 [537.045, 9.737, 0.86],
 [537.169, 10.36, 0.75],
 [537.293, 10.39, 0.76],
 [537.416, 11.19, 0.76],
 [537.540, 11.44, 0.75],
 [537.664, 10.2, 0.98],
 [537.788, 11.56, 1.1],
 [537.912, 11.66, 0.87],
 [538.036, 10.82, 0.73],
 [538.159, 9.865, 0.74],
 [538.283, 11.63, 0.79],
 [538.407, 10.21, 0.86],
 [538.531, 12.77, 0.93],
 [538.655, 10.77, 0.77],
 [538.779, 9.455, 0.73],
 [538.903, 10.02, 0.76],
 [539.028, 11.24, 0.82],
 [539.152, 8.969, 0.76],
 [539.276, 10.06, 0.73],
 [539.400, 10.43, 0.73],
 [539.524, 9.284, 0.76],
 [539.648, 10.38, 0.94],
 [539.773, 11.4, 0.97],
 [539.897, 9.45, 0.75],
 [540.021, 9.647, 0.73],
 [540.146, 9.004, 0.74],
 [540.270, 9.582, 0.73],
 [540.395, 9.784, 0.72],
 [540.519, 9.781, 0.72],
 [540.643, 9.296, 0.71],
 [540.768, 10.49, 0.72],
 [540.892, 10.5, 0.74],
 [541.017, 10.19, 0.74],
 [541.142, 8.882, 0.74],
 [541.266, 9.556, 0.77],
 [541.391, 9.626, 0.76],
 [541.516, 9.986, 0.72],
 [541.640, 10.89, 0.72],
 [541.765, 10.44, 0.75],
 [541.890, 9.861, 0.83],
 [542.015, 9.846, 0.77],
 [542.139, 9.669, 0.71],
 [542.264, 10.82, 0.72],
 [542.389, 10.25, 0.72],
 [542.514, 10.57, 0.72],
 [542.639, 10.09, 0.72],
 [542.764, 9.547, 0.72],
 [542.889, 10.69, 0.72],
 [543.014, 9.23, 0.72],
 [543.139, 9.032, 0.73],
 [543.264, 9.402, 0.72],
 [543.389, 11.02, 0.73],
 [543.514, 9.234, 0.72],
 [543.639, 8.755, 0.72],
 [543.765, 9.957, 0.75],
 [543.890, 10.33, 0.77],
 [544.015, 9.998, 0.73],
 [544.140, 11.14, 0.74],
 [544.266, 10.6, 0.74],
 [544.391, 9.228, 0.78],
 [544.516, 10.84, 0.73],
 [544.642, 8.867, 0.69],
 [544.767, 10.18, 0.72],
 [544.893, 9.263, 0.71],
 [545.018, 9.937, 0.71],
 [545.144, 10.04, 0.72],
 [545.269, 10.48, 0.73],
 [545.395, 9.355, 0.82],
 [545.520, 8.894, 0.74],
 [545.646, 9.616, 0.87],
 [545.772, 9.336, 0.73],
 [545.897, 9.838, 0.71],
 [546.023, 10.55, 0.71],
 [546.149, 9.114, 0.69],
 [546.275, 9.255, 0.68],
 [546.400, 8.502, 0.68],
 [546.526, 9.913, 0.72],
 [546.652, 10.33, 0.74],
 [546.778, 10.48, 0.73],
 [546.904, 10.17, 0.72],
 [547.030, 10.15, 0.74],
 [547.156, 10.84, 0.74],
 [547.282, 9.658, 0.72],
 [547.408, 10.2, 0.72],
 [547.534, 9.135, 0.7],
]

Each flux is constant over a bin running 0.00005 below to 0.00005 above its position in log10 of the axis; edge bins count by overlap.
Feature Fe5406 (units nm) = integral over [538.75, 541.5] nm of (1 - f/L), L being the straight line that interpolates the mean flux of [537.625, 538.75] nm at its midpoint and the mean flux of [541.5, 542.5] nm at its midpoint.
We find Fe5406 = 0.20 nm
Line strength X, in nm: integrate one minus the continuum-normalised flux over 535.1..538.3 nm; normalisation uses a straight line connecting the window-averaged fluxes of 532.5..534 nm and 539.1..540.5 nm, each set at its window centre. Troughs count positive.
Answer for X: -0.281 nm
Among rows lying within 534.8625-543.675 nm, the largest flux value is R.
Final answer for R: 12.77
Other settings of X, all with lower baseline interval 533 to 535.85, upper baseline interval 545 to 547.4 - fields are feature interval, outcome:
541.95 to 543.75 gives 0.00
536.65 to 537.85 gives -0.08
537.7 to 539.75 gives -0.12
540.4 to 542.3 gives -0.01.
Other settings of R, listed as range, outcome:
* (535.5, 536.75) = 12.45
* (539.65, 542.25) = 11.4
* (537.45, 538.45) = 11.66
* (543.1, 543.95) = 11.02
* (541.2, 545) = 11.14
